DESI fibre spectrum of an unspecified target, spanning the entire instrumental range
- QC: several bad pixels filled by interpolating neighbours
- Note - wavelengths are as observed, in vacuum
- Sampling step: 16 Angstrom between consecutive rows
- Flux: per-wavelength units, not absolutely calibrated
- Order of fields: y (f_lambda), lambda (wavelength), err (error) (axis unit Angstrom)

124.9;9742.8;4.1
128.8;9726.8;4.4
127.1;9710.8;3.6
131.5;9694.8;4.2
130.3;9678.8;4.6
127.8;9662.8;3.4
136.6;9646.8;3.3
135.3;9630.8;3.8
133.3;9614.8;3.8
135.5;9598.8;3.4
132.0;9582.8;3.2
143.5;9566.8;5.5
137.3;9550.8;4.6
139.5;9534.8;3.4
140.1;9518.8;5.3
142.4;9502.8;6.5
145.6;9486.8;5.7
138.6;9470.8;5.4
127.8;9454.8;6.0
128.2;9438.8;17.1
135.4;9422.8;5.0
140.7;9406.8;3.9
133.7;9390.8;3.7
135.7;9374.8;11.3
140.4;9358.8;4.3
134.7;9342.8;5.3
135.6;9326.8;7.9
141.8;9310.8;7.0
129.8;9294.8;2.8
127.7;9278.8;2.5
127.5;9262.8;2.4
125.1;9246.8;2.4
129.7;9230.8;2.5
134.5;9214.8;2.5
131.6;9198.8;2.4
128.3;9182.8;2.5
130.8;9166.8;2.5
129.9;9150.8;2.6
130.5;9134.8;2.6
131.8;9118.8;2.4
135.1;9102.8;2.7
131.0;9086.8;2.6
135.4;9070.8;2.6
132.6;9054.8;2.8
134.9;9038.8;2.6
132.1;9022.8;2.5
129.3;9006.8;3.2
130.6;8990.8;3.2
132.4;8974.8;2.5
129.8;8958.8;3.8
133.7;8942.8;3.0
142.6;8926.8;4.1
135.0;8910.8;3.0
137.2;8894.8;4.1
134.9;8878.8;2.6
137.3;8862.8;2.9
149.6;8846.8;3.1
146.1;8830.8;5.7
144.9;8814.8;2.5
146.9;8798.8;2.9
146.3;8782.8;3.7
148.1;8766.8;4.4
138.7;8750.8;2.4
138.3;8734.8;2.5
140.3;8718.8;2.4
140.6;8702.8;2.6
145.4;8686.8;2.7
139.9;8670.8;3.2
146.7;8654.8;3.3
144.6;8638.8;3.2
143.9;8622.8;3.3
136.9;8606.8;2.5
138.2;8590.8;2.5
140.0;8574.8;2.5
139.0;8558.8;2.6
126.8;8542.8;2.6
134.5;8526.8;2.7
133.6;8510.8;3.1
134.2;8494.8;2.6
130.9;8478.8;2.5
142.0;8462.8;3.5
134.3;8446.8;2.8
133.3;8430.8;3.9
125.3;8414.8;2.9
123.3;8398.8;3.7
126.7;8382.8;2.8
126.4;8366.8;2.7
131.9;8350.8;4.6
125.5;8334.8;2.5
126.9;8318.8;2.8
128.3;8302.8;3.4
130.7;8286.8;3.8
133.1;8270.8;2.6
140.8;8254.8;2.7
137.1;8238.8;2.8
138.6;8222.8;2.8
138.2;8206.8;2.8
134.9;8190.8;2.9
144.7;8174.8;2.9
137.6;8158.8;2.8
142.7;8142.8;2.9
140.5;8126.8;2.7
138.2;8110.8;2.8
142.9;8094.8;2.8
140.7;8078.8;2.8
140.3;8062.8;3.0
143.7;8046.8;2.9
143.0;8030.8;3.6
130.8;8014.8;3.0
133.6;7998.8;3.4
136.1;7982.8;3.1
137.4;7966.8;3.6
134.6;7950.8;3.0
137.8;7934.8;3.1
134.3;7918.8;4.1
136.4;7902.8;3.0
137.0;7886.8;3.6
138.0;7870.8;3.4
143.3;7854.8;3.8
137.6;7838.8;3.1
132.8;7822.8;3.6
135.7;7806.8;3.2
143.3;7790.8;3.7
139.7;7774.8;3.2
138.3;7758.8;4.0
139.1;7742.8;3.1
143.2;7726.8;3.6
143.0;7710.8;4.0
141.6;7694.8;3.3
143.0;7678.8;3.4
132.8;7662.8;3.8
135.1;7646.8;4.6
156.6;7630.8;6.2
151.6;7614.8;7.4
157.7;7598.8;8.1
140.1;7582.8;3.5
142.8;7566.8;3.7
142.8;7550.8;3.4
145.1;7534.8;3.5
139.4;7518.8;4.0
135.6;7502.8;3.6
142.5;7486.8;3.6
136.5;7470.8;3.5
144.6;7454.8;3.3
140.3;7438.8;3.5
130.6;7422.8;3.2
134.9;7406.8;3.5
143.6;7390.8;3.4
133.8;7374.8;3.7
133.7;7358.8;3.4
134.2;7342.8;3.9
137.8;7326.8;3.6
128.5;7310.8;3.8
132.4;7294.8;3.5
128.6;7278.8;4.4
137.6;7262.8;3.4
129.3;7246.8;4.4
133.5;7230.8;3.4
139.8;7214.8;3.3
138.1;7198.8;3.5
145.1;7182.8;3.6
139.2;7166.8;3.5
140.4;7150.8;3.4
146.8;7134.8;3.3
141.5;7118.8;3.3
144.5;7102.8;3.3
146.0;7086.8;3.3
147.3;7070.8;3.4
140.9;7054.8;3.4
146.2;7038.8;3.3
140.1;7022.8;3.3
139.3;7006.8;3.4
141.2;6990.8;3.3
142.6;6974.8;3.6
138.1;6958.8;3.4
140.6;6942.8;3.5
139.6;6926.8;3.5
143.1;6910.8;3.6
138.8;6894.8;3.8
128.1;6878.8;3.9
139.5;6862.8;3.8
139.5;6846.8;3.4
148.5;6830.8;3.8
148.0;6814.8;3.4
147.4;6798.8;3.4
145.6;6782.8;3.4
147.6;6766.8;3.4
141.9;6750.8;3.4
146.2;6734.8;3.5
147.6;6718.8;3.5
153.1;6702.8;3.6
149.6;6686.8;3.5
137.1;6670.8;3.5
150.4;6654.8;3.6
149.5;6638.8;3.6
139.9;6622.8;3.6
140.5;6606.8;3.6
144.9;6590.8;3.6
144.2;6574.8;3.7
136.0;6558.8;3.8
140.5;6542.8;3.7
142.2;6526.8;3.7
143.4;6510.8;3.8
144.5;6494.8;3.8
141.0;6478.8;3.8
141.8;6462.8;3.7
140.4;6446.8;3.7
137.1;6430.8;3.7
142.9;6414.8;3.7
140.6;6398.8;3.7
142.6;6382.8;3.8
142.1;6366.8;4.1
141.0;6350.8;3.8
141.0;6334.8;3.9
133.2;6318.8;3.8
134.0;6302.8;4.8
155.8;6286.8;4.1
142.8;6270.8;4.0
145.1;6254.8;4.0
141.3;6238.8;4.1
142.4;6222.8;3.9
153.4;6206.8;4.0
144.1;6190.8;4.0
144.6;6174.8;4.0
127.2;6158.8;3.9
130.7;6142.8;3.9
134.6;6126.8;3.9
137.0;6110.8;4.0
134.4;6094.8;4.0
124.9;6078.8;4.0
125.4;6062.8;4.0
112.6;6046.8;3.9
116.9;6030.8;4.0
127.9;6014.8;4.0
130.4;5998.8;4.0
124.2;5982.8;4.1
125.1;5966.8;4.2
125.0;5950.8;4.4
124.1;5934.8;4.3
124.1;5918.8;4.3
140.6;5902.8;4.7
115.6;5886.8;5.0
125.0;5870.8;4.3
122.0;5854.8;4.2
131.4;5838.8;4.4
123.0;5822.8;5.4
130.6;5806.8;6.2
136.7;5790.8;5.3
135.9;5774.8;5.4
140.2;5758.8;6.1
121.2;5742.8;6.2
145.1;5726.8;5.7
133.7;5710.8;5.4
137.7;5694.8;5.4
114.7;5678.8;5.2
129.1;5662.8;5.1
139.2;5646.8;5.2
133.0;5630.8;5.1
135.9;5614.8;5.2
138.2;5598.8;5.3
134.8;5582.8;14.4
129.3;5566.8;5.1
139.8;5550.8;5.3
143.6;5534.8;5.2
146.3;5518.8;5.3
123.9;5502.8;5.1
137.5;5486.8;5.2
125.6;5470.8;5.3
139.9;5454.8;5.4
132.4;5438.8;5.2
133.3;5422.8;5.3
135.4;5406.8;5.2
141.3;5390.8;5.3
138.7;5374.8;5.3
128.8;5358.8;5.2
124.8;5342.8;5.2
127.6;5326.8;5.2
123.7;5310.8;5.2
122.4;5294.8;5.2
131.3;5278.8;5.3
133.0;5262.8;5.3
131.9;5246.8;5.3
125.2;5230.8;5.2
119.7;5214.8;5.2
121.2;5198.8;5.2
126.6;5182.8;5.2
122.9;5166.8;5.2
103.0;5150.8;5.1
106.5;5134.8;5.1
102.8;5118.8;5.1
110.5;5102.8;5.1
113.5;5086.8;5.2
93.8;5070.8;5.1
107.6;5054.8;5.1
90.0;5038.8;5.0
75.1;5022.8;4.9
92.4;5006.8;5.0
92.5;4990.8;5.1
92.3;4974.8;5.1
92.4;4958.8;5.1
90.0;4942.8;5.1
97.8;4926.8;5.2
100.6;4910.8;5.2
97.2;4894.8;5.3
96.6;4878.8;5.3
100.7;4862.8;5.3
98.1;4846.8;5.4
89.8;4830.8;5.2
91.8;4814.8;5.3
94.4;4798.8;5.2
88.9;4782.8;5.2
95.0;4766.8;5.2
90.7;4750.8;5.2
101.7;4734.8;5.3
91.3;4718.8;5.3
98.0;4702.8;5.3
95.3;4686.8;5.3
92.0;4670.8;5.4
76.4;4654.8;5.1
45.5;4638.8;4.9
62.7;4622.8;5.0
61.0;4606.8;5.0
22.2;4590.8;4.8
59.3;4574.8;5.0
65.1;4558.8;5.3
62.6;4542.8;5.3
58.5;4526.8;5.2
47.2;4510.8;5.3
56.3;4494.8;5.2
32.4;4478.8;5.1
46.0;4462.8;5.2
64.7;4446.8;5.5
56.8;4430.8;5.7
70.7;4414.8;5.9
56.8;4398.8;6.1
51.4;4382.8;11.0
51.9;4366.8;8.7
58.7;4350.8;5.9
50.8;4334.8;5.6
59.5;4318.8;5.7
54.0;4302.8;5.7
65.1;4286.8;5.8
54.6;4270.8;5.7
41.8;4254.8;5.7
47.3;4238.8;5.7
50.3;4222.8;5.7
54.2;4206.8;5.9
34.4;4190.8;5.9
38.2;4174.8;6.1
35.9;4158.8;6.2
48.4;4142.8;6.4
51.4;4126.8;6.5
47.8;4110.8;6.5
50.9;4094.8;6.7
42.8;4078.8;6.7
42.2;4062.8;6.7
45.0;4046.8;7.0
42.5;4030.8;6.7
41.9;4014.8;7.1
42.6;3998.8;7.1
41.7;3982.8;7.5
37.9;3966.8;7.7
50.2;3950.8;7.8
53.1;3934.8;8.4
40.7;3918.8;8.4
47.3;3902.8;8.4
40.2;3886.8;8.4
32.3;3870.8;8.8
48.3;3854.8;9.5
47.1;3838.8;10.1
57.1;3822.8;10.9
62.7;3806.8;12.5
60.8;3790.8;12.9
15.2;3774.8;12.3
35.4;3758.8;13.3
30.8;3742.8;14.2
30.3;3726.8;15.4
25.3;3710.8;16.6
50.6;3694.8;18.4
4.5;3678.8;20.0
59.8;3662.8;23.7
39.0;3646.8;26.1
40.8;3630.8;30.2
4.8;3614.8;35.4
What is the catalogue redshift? 0.168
